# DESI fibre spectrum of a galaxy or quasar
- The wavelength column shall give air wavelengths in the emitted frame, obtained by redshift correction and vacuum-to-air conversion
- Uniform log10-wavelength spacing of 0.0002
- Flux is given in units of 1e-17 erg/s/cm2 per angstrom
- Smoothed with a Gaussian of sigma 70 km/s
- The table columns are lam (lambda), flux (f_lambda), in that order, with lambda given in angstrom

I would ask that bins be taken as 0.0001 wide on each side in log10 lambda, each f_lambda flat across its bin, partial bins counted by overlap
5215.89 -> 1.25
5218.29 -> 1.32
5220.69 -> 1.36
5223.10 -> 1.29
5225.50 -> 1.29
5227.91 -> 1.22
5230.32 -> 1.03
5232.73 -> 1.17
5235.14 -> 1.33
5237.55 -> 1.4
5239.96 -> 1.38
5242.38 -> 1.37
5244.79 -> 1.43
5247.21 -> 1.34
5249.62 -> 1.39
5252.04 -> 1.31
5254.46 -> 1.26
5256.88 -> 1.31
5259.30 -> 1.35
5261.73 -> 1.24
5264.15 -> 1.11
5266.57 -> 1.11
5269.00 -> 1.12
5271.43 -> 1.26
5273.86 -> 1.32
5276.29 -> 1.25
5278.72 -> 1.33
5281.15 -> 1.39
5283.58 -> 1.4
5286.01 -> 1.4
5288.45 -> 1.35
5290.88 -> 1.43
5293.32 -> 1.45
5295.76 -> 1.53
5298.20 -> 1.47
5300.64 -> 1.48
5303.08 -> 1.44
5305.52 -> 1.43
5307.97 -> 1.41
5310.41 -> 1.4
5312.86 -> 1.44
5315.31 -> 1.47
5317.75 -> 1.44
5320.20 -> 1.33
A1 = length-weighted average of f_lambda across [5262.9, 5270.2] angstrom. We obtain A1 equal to 1.11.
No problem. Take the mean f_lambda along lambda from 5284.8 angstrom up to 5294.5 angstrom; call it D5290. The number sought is 1.41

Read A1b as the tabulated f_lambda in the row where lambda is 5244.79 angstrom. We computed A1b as 1.43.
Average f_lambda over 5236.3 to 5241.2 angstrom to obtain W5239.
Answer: 1.39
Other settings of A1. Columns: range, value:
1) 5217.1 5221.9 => 1.34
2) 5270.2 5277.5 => 1.28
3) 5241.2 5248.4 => 1.38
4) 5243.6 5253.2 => 1.37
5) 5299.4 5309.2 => 1.44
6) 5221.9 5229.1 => 1.27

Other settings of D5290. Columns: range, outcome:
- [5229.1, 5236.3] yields 1.18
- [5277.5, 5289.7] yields 1.38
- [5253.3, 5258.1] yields 1.29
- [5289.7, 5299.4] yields 1.47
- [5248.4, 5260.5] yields 1.32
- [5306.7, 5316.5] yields 1.43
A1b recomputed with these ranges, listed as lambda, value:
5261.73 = 1.24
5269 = 1.12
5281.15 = 1.39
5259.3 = 1.35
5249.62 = 1.39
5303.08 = 1.44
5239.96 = 1.38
